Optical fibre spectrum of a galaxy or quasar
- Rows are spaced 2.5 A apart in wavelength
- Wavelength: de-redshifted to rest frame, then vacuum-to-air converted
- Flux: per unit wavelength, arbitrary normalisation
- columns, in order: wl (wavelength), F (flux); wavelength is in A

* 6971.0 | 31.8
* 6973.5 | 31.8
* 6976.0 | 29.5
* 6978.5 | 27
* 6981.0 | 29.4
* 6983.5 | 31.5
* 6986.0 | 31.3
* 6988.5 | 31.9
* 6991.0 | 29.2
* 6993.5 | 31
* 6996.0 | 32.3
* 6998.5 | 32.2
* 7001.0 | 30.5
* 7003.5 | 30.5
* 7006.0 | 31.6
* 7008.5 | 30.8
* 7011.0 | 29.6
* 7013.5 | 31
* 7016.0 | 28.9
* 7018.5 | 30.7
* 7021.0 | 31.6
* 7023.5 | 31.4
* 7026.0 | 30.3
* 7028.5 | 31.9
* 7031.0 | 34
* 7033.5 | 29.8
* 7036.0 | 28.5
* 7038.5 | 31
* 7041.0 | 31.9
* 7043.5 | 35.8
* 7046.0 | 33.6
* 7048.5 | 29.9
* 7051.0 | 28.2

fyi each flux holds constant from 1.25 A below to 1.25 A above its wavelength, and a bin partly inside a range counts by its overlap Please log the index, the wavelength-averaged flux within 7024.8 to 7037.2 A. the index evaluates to 30.9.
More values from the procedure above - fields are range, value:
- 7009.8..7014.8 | 30.3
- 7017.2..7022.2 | 31.1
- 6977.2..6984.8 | 29.3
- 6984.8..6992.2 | 30.8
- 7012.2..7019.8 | 30.2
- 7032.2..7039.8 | 29.8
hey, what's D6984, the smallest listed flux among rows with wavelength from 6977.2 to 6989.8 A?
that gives 27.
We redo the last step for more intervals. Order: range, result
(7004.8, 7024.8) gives 28.9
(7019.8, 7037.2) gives 28.5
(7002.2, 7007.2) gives 30.5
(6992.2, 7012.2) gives 29.6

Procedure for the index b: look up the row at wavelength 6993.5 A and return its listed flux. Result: 31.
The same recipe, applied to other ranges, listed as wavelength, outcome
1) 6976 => 29.5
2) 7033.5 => 29.8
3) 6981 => 29.4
